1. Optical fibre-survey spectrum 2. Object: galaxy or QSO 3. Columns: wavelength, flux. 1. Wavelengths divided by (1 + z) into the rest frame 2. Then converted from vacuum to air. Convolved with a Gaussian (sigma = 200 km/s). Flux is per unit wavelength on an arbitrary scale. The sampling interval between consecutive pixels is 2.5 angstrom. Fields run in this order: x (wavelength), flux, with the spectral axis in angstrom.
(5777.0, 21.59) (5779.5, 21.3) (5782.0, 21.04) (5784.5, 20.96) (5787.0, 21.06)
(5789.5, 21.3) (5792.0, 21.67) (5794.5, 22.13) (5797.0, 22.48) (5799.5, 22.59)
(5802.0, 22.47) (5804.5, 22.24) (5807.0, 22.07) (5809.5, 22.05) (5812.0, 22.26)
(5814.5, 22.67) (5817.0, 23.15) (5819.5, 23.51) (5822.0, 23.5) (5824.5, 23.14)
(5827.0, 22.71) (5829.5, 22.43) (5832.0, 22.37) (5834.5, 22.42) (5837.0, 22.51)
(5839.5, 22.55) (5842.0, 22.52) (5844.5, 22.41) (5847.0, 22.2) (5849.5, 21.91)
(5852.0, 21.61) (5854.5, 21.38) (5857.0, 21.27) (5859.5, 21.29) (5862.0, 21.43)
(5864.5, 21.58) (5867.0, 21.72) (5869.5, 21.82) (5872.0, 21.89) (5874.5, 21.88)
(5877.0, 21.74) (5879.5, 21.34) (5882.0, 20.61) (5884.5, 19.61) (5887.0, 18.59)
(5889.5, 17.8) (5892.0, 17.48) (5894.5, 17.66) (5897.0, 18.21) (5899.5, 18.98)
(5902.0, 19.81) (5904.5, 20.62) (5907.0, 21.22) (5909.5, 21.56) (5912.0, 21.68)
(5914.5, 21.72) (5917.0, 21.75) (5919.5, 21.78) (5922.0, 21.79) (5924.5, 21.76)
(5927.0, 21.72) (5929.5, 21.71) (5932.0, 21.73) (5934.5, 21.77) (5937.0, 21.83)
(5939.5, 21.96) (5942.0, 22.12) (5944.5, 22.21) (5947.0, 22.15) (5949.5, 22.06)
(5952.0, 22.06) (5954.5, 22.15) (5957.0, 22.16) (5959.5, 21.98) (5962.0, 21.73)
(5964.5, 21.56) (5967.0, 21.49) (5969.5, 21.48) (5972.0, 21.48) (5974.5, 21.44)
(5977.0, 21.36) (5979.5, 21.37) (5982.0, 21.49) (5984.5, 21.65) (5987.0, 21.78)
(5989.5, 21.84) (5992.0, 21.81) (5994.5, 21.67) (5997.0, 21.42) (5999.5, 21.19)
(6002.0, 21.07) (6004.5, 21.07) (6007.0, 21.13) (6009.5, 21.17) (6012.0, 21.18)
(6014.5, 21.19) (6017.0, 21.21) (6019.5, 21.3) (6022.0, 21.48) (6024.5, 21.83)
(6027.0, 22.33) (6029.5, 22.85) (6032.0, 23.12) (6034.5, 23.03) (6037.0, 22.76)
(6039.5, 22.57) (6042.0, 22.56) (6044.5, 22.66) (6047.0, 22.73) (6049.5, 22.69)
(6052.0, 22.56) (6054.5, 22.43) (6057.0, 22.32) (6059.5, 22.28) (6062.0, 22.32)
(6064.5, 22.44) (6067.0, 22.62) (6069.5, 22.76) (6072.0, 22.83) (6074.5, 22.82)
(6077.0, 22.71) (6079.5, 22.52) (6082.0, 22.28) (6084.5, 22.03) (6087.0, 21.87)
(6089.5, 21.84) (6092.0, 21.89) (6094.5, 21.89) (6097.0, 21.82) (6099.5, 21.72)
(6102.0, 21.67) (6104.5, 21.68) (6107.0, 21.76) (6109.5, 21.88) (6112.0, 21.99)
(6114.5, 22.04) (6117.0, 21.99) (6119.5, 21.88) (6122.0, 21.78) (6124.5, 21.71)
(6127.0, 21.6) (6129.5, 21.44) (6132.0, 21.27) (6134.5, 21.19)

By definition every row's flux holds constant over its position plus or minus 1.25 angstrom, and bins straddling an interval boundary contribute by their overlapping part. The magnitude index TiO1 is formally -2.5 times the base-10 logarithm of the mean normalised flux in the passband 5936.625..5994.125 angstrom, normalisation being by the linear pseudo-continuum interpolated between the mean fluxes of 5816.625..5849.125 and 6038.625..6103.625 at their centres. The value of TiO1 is 0.03 mag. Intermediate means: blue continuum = 22.7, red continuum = 22.3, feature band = 21.8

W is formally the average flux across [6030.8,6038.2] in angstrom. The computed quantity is 23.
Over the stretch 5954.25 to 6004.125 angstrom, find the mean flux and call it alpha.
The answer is 21.6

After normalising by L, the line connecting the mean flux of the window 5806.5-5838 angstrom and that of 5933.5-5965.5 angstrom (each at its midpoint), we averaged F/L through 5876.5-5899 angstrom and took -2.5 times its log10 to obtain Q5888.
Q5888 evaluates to 0.17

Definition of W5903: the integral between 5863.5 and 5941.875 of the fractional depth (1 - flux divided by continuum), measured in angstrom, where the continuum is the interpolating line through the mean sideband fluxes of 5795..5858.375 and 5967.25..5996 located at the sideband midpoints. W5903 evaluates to 4.1 angstrom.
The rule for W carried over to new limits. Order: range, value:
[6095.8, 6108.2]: 21.7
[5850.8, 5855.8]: 21.5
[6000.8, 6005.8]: 21.1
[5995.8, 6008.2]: 21.2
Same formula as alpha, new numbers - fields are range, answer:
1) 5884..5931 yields 20.3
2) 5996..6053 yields 22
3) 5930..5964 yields 22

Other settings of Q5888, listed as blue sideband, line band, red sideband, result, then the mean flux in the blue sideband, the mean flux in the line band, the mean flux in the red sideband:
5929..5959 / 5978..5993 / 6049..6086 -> 0.03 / 22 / 21.6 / 22.5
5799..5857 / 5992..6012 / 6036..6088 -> 0.06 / 22.4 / 21.3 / 22.5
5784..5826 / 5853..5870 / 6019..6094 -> 0.04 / 22.3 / 21.5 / 22.4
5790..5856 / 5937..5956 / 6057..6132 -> 0.01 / 22.4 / 22.1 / 22.1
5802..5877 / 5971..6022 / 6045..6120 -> 0.04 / 22.2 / 21.4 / 22.2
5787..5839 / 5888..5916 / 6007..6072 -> 0.14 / 22.5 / 19.7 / 22.2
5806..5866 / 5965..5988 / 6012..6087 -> 0.04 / 22.3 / 21.5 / 22.4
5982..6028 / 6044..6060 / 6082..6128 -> -0.04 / 21.5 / 22.5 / 21.8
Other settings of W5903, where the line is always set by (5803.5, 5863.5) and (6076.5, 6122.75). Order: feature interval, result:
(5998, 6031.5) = 0.9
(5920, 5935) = 0.3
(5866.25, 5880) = 0.3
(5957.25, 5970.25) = 0.3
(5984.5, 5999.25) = 0.3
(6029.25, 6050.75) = -0.7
